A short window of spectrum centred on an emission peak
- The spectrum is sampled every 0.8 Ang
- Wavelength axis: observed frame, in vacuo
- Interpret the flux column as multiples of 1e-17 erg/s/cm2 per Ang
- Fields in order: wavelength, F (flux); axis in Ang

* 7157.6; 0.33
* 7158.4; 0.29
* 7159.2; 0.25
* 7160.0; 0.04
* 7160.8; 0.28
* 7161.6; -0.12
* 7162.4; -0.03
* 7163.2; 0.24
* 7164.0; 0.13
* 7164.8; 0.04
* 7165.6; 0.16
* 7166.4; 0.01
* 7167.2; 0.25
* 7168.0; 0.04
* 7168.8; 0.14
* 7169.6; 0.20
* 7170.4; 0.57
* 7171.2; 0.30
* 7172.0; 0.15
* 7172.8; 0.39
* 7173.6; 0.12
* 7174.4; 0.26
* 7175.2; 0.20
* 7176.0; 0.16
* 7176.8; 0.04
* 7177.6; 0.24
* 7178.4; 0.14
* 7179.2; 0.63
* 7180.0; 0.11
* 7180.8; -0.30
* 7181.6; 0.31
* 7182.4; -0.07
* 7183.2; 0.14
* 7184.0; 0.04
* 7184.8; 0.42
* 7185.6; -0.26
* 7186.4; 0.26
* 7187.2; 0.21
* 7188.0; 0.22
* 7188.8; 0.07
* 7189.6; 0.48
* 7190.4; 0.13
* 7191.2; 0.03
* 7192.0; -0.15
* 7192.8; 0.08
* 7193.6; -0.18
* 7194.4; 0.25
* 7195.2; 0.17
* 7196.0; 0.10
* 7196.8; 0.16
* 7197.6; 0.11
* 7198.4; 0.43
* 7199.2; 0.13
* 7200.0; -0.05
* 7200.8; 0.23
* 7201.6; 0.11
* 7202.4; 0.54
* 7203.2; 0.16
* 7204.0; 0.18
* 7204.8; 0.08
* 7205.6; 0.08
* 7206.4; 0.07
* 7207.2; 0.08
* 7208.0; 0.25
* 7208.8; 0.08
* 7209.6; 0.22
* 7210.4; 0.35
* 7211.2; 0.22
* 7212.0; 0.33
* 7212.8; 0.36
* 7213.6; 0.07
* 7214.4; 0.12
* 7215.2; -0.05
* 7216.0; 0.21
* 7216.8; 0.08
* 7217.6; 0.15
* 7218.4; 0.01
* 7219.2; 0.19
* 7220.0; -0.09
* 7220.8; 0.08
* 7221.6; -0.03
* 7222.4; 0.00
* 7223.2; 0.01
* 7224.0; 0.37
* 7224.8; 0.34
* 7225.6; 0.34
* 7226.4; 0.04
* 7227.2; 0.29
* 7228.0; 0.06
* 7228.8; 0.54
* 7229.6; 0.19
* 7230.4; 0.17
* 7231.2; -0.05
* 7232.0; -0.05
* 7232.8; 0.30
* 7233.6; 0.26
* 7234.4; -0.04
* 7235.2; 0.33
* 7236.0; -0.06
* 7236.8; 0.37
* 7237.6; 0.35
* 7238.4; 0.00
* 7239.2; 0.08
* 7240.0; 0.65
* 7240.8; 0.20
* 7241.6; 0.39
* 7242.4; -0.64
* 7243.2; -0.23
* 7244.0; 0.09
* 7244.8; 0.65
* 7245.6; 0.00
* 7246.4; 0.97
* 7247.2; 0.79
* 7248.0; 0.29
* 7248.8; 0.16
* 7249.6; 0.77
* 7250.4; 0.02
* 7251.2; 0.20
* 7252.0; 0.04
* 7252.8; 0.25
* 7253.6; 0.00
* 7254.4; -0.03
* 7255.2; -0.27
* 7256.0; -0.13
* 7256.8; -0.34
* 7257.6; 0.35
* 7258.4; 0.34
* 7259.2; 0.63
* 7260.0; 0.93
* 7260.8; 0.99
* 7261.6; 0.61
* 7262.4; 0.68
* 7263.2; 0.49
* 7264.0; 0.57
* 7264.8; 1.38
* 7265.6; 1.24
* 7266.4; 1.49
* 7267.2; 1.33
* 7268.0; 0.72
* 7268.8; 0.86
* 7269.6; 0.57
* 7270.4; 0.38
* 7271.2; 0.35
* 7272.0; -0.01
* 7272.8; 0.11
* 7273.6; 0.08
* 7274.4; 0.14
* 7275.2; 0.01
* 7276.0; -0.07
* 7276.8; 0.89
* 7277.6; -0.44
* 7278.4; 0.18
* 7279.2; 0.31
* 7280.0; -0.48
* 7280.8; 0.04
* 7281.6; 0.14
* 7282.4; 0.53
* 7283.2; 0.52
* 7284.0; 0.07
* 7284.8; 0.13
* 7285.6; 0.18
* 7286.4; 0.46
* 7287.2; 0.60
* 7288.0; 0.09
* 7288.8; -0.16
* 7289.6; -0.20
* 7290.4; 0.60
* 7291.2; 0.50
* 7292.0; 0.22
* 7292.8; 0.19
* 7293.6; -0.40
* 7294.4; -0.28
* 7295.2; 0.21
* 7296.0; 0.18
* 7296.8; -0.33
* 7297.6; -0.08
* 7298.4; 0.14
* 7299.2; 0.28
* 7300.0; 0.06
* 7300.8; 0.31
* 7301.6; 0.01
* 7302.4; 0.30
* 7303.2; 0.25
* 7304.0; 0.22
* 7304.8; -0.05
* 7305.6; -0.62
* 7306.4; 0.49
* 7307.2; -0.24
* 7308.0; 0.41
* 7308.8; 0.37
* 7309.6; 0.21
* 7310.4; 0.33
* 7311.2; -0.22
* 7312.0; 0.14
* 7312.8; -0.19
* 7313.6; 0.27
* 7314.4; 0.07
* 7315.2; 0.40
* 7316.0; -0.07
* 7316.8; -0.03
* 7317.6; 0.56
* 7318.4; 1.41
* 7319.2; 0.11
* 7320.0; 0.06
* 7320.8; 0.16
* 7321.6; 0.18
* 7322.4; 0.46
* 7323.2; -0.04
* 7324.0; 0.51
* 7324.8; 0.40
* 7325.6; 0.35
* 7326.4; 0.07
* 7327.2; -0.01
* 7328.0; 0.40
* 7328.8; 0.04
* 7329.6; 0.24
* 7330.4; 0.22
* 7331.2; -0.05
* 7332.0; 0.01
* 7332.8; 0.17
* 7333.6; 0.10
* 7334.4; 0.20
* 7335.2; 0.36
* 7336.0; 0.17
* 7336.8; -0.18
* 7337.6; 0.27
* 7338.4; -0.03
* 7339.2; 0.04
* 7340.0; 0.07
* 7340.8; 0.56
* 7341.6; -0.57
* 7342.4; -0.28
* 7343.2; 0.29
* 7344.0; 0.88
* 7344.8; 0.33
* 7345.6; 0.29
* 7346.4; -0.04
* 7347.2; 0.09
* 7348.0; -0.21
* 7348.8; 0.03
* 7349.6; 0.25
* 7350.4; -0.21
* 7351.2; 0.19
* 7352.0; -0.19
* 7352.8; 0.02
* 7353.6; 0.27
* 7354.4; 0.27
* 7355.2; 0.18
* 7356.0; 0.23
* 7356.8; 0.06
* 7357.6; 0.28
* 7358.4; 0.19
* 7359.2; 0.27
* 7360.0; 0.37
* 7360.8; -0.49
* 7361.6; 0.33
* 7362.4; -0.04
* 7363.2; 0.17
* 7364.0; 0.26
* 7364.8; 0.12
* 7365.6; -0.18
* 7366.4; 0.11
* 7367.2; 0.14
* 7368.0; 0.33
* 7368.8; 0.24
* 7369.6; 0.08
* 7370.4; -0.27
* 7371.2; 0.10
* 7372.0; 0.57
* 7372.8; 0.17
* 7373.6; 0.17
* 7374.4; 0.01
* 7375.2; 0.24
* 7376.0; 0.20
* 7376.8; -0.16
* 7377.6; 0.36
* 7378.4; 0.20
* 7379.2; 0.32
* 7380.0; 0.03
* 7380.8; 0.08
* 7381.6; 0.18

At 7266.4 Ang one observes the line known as [O II] 3727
